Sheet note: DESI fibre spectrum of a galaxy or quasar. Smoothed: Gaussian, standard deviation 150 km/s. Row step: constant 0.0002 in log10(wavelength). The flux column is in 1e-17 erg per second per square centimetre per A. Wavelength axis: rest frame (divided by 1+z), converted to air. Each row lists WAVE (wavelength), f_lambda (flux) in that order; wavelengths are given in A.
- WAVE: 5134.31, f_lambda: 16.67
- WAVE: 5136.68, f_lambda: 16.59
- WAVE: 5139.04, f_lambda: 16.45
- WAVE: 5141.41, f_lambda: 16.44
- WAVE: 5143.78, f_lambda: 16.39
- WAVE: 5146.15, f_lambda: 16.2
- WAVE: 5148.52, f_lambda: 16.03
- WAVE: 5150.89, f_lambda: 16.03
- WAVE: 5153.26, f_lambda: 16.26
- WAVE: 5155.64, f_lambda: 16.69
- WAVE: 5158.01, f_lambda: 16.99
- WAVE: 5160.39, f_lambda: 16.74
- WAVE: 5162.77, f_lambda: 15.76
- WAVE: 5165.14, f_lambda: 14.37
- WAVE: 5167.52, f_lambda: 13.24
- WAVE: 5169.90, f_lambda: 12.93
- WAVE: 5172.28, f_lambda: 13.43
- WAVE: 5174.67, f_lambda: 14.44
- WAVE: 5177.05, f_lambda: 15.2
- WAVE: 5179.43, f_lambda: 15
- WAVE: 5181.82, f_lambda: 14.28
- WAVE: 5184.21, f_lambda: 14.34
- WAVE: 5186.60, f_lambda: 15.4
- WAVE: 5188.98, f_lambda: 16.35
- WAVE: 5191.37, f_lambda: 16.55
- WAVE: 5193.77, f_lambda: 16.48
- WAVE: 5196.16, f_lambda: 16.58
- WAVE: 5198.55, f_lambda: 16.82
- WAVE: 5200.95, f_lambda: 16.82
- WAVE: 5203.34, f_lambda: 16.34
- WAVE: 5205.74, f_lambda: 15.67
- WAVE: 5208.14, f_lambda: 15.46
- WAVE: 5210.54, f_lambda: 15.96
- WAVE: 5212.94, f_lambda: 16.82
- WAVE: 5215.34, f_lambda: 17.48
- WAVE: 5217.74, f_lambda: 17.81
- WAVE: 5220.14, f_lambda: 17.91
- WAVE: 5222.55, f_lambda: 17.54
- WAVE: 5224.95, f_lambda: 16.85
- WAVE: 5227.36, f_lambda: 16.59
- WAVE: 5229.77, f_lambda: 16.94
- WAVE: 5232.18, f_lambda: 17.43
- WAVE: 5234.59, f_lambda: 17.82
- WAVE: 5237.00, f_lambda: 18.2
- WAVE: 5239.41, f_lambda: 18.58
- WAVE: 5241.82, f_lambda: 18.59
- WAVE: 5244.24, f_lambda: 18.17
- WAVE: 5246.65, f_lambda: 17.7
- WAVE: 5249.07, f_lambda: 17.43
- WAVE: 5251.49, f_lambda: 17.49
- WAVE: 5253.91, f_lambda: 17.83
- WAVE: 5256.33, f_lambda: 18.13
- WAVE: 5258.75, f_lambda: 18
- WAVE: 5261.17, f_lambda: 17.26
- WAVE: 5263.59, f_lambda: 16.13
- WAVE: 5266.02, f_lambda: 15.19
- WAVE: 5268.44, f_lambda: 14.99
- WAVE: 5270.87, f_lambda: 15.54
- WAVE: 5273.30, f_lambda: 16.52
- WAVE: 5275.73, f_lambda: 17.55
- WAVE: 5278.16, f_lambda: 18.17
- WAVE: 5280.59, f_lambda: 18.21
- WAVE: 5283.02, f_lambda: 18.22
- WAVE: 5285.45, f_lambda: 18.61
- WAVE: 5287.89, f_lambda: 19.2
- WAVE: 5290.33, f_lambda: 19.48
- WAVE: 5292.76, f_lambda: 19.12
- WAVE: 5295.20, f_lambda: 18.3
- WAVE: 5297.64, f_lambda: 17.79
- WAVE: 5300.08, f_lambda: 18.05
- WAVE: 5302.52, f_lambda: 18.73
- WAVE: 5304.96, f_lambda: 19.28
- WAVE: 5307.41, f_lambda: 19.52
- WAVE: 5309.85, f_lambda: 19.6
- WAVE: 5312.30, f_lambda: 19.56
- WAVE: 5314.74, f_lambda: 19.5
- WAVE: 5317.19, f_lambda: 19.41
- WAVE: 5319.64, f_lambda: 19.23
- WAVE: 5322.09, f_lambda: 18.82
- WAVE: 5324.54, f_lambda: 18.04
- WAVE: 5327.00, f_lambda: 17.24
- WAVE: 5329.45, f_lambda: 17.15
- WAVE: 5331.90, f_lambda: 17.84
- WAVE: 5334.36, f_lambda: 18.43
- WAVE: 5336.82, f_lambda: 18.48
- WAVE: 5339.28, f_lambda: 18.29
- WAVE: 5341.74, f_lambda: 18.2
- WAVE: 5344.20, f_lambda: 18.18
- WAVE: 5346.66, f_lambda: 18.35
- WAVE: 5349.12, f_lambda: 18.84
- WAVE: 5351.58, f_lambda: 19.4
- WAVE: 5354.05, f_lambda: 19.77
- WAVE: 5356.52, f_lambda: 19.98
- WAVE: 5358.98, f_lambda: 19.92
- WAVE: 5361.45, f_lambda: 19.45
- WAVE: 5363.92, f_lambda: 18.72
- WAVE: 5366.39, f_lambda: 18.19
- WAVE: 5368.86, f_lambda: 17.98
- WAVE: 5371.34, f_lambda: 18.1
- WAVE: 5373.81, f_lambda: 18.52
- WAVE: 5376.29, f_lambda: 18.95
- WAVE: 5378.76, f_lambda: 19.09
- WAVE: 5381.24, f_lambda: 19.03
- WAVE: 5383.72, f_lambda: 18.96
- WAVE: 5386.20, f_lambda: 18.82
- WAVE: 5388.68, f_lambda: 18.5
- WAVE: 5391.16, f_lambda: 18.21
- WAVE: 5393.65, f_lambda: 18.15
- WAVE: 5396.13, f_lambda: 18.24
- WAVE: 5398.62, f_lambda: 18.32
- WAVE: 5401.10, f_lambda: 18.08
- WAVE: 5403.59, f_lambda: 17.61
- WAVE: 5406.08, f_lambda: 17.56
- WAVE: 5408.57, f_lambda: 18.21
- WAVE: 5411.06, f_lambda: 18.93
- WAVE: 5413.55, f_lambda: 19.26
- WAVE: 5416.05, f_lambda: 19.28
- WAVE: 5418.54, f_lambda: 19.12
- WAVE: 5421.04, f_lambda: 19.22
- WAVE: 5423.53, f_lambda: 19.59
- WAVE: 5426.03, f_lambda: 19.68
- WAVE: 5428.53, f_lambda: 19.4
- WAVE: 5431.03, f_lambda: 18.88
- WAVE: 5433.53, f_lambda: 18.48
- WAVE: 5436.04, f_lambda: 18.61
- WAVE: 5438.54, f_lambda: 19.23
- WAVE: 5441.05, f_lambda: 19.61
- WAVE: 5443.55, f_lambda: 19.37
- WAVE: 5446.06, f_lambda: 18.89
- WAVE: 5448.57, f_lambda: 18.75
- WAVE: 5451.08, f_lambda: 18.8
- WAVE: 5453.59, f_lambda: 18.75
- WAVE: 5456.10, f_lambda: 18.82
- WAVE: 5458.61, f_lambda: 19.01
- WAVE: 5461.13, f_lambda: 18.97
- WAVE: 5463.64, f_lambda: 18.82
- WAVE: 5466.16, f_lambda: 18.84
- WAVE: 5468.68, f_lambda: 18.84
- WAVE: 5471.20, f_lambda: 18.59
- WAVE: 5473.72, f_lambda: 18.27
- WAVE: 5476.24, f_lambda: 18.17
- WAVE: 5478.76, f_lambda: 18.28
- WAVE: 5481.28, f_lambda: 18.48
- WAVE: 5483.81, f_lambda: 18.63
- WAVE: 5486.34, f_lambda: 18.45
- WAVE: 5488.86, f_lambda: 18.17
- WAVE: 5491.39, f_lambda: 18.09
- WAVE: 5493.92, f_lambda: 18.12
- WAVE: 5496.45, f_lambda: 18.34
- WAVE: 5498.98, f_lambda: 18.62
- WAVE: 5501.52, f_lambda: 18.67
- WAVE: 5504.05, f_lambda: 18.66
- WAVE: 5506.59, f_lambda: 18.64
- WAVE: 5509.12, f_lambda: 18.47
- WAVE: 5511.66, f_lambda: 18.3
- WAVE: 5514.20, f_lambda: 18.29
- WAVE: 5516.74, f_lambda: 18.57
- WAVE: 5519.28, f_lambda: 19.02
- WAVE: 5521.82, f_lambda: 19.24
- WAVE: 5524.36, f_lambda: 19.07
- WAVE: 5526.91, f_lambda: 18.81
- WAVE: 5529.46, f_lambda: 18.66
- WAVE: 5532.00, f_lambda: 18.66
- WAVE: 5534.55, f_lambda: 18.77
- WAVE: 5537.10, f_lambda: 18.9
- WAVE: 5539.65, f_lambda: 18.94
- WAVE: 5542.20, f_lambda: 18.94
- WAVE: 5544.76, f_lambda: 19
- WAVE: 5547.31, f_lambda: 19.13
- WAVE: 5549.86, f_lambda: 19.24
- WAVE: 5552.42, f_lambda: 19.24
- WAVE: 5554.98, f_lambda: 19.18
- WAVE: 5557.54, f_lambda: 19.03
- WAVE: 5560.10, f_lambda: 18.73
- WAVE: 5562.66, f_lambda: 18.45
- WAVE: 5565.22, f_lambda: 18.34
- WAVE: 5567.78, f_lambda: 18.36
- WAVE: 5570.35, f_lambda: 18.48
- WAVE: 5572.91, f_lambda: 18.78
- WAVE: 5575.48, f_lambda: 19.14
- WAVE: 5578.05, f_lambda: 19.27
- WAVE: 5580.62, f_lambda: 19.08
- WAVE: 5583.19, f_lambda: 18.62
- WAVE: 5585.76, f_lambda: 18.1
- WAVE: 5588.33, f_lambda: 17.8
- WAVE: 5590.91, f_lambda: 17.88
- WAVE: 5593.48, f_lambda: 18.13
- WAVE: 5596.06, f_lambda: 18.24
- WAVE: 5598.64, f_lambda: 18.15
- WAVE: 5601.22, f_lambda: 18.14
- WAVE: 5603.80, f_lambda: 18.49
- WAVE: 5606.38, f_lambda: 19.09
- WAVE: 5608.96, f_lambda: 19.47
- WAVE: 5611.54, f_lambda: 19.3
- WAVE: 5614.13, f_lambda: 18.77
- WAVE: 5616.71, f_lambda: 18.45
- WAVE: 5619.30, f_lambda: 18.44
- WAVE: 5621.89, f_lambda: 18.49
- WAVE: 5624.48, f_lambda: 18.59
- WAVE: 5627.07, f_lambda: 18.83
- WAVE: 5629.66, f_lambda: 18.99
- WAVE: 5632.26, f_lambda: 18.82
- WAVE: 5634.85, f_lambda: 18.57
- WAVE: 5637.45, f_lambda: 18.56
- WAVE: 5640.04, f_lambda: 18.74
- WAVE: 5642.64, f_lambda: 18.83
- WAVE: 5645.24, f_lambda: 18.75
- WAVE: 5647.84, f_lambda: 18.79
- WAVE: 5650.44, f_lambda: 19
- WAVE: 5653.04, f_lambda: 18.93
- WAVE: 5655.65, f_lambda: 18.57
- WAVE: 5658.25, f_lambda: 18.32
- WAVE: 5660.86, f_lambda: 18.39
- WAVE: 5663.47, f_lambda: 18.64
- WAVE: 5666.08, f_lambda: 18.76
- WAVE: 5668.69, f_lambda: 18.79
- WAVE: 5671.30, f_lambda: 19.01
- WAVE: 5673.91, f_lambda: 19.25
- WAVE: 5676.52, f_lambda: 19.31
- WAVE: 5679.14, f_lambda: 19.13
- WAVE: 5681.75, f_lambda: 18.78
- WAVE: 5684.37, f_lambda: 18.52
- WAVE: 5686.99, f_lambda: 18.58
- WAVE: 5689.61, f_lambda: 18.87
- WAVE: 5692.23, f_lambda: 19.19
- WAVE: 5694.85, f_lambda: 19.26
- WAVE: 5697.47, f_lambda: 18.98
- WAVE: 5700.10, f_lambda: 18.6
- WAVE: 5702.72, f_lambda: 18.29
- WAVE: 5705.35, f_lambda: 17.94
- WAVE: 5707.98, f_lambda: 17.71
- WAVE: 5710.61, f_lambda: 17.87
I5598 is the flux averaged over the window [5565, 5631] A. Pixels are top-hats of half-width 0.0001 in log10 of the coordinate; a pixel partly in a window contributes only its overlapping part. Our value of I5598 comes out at 18.6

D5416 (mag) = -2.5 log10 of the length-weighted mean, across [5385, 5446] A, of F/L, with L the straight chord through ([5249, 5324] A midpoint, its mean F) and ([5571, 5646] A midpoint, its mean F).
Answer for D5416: -0.03 mag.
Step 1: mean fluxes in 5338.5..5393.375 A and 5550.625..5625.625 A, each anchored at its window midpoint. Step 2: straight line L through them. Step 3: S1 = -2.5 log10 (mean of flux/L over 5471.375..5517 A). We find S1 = 0.02 mag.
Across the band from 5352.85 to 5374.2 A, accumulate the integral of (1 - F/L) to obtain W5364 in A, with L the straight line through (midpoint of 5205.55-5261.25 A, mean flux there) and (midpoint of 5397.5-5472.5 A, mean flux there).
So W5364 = -0.7 A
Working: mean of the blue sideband 17.4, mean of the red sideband 18.9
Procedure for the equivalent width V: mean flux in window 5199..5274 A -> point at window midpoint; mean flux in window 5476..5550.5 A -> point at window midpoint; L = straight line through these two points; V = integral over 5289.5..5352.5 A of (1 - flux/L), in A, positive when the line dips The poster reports -3.9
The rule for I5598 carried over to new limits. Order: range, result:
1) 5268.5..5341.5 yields 18.4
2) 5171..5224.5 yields 16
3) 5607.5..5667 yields 18.7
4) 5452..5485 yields 18.7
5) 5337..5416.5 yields 18.6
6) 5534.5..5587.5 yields 18.8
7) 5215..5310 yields 17.8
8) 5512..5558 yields 18.9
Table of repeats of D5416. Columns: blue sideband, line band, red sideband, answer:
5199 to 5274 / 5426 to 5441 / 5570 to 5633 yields -0.07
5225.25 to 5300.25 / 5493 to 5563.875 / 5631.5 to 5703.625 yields -0.02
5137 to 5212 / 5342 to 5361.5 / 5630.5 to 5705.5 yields -0.14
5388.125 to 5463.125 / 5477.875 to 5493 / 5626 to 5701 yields 0.03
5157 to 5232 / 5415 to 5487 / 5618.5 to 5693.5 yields -0.08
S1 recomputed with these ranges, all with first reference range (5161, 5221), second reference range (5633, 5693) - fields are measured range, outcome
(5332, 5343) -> -0.103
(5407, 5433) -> -0.116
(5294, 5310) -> -0.143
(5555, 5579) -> -0.035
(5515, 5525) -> -0.065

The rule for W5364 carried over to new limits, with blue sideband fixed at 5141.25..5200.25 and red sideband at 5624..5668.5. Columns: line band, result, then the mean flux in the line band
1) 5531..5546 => -0.7 A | 18.9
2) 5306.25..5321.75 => -2.8 A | 19.4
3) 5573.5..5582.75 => -0.4 A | 19.1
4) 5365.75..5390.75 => -2.5 A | 18.6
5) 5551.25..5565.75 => -0.6 A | 18.8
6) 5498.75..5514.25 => -0.7 A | 18.5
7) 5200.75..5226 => -1.5 A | 16.8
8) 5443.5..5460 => -1.4 A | 18.9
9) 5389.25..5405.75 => -1.0 A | 18.1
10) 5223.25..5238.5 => -1.3 A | 17.3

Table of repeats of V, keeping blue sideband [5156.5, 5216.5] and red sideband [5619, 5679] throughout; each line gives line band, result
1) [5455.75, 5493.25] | -2.10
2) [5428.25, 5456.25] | -2.60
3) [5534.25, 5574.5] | -1.63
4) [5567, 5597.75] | -0.30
